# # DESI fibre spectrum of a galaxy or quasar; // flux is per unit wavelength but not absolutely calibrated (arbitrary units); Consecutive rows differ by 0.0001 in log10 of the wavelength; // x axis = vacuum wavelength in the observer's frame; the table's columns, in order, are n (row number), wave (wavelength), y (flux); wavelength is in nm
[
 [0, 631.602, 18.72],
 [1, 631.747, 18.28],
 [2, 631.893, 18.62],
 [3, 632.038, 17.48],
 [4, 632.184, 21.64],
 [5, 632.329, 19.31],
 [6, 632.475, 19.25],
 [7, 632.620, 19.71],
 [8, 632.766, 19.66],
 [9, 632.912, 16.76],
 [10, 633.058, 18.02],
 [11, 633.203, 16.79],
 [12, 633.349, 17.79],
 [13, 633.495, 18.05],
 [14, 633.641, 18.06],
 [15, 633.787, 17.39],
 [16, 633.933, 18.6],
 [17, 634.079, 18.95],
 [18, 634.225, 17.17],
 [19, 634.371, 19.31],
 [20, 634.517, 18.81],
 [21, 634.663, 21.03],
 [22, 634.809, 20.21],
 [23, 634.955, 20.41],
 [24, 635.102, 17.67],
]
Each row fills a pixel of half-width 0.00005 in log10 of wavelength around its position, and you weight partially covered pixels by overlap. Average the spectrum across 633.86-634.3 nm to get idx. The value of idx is 18.2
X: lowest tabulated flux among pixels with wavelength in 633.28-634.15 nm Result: 17.39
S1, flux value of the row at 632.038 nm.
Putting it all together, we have 17.48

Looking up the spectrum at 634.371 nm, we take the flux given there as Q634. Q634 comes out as 19.31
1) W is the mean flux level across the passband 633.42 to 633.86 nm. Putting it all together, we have 17.8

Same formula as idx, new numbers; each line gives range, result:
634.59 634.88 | 20.6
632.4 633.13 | 18.7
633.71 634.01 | 18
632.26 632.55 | 19.3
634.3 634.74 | 19.7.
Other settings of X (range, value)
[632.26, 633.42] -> 16.76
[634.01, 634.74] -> 17.17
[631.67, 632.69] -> 17.48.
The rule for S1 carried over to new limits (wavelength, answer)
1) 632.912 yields 16.76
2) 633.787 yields 17.39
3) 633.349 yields 17.79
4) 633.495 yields 18.05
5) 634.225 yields 17.17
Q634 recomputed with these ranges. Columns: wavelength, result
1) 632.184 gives 21.64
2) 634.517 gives 18.81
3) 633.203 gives 16.79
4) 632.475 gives 19.25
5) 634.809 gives 20.21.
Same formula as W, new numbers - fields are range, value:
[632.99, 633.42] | 17.6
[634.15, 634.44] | 18.2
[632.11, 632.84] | 19.9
